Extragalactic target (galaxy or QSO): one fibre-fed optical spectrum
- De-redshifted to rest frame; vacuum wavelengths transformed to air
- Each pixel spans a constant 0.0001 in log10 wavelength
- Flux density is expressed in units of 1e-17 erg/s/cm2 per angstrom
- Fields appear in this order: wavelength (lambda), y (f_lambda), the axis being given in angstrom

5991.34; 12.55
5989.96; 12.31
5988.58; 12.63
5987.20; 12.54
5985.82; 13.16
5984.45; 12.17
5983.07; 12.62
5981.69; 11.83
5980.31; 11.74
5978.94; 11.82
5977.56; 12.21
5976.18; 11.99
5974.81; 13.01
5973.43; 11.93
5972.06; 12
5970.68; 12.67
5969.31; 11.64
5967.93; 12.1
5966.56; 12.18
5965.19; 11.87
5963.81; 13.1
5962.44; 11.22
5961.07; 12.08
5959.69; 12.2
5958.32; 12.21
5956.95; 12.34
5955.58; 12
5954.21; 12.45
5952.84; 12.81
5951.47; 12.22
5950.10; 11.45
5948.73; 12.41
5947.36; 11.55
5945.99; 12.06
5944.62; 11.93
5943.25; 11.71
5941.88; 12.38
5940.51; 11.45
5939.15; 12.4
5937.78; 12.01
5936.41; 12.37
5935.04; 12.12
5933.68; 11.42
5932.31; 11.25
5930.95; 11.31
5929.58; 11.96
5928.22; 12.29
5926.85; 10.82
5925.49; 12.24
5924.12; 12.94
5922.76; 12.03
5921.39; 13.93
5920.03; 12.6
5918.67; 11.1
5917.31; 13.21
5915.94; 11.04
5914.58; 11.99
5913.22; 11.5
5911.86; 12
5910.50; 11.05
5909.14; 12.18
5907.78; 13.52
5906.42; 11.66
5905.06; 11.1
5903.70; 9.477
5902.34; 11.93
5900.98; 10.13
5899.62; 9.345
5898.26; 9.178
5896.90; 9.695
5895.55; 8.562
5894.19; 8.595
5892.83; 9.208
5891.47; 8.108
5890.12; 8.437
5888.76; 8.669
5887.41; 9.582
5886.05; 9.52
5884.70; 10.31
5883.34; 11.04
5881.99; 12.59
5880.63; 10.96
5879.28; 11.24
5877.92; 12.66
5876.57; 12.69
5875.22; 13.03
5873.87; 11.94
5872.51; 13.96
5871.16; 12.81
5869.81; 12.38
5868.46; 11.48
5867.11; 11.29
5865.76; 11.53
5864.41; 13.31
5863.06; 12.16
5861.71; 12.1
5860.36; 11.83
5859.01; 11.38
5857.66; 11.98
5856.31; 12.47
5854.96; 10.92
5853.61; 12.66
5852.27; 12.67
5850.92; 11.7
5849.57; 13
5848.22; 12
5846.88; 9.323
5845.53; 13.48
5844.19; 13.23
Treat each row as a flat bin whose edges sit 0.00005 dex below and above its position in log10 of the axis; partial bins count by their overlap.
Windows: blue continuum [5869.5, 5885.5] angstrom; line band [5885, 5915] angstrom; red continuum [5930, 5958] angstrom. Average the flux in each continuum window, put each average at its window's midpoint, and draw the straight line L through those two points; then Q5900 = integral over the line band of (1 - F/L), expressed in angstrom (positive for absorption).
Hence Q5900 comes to 4.6 angstrom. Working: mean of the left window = 12.1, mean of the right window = 12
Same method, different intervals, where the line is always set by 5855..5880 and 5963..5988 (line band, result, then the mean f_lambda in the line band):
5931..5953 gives 0.55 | 11.9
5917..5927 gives -0.15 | 12.4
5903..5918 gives 0.64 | 11.7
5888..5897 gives 2.59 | 8.71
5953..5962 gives 0.02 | 12.2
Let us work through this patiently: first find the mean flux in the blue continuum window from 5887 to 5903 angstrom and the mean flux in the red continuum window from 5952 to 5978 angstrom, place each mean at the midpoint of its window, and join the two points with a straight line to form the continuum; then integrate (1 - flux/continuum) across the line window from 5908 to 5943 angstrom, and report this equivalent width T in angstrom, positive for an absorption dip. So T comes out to -4.9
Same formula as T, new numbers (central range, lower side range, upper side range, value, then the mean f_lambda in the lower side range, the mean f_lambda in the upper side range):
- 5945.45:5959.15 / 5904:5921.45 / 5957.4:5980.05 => -0.1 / 12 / 12.1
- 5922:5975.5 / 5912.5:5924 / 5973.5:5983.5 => 0.5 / 12.2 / 12.1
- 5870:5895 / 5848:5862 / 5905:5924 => 2.5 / 12.1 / 12.1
